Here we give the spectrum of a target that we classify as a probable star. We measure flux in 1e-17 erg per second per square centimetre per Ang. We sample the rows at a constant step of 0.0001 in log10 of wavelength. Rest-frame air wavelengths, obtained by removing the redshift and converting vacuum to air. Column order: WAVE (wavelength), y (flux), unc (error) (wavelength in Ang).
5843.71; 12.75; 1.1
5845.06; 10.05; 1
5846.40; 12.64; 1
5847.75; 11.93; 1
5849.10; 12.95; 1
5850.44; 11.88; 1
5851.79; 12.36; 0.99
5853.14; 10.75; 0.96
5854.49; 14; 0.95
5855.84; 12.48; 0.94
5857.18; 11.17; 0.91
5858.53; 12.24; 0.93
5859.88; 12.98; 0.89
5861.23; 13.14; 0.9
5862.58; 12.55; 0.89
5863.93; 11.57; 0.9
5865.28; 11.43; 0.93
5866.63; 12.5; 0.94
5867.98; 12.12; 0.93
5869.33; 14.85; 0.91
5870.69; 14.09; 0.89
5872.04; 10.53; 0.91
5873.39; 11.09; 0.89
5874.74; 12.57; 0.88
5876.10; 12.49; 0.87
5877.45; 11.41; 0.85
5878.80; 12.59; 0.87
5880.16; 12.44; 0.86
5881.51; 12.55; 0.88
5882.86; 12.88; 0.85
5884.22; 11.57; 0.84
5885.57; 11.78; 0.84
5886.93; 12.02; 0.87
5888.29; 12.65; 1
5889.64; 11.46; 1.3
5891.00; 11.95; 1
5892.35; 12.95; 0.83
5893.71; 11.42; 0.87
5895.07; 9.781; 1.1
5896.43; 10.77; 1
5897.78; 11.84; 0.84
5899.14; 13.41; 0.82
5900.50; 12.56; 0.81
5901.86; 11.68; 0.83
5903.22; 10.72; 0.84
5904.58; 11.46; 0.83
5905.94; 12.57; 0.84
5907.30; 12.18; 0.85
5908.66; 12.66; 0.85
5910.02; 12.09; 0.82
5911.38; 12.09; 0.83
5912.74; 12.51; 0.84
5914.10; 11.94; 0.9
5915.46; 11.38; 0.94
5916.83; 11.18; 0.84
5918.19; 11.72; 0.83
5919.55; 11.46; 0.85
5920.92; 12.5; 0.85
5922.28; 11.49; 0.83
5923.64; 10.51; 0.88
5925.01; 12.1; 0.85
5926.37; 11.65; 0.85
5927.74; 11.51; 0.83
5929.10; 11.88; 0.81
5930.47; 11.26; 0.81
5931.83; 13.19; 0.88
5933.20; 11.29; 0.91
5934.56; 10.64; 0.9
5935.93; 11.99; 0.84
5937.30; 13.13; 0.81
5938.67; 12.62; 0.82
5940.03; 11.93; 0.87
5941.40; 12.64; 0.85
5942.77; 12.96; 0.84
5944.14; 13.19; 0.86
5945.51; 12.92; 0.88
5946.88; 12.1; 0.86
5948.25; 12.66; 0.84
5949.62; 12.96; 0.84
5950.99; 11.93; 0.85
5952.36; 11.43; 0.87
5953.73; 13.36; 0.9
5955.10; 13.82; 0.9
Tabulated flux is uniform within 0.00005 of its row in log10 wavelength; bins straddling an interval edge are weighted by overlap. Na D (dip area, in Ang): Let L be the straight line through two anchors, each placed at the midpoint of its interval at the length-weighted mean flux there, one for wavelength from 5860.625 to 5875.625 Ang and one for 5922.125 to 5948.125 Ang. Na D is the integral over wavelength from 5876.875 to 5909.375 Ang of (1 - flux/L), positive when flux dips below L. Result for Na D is 0.81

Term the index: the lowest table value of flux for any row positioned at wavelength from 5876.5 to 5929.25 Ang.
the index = 9.781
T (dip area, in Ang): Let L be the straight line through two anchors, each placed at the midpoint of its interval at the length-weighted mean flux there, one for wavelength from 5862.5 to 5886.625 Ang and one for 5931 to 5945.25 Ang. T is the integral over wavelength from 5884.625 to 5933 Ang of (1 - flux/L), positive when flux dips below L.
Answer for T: 1.9 Ang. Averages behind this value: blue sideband 12.3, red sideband 12.4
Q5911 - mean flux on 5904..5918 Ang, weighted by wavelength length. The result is 12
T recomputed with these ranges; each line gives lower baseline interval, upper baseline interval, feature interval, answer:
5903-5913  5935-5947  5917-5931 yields 0.8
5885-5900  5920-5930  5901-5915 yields -0.3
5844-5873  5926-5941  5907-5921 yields 0.1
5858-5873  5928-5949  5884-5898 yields 0.9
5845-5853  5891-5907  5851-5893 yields -1.4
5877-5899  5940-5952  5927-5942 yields 0.5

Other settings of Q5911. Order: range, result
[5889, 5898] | 11.4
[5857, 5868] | 12.2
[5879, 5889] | 12.3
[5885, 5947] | 11.9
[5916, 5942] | 11.8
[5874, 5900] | 12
